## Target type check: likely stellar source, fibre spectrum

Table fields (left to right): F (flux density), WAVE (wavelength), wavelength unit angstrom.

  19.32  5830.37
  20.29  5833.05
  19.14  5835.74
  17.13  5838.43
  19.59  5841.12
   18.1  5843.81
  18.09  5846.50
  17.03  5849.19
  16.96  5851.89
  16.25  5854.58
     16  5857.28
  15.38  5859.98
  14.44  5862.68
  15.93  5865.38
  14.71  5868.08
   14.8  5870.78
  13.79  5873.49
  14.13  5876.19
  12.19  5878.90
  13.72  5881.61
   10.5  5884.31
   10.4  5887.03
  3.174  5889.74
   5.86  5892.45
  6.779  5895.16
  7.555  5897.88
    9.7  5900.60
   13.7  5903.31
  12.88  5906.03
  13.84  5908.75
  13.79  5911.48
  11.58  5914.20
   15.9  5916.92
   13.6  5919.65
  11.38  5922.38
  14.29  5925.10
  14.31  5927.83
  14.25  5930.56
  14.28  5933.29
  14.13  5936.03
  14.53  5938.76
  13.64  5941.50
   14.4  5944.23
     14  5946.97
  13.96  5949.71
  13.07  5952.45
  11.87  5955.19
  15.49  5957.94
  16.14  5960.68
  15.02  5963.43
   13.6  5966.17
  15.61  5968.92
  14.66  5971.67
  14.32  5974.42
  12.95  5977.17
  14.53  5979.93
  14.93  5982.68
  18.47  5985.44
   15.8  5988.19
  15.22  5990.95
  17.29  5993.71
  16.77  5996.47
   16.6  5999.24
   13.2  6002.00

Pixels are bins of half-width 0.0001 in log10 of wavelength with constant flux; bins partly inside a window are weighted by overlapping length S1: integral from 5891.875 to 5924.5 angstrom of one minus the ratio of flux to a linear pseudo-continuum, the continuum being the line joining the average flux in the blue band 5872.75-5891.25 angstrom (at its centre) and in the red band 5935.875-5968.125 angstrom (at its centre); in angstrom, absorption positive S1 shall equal 1.8 angstrom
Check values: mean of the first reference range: 11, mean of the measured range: 11.6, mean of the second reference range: 14.2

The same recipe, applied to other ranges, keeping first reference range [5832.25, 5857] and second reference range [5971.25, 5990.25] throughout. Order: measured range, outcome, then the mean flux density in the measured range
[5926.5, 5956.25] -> 3.8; 13.9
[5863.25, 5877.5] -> 2.2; 14.7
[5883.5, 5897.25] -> 7.9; 7.22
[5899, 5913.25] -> 3.4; 12.7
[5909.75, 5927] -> 3.1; 13.5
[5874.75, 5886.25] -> 3.1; 12.5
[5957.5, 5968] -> 0.3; 15.1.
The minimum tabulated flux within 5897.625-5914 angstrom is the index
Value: 7.555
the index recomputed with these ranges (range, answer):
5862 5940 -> 3.174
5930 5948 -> 13.64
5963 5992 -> 12.95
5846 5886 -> 10.5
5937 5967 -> 11.87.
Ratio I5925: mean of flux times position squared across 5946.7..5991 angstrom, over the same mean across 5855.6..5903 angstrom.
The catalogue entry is 1.29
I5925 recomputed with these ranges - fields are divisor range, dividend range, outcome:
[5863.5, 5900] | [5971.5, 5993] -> 1.42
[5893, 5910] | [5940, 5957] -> 1.31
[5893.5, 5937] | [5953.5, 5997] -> 1.23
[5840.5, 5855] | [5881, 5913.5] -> 0.58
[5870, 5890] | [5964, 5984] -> 1.24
